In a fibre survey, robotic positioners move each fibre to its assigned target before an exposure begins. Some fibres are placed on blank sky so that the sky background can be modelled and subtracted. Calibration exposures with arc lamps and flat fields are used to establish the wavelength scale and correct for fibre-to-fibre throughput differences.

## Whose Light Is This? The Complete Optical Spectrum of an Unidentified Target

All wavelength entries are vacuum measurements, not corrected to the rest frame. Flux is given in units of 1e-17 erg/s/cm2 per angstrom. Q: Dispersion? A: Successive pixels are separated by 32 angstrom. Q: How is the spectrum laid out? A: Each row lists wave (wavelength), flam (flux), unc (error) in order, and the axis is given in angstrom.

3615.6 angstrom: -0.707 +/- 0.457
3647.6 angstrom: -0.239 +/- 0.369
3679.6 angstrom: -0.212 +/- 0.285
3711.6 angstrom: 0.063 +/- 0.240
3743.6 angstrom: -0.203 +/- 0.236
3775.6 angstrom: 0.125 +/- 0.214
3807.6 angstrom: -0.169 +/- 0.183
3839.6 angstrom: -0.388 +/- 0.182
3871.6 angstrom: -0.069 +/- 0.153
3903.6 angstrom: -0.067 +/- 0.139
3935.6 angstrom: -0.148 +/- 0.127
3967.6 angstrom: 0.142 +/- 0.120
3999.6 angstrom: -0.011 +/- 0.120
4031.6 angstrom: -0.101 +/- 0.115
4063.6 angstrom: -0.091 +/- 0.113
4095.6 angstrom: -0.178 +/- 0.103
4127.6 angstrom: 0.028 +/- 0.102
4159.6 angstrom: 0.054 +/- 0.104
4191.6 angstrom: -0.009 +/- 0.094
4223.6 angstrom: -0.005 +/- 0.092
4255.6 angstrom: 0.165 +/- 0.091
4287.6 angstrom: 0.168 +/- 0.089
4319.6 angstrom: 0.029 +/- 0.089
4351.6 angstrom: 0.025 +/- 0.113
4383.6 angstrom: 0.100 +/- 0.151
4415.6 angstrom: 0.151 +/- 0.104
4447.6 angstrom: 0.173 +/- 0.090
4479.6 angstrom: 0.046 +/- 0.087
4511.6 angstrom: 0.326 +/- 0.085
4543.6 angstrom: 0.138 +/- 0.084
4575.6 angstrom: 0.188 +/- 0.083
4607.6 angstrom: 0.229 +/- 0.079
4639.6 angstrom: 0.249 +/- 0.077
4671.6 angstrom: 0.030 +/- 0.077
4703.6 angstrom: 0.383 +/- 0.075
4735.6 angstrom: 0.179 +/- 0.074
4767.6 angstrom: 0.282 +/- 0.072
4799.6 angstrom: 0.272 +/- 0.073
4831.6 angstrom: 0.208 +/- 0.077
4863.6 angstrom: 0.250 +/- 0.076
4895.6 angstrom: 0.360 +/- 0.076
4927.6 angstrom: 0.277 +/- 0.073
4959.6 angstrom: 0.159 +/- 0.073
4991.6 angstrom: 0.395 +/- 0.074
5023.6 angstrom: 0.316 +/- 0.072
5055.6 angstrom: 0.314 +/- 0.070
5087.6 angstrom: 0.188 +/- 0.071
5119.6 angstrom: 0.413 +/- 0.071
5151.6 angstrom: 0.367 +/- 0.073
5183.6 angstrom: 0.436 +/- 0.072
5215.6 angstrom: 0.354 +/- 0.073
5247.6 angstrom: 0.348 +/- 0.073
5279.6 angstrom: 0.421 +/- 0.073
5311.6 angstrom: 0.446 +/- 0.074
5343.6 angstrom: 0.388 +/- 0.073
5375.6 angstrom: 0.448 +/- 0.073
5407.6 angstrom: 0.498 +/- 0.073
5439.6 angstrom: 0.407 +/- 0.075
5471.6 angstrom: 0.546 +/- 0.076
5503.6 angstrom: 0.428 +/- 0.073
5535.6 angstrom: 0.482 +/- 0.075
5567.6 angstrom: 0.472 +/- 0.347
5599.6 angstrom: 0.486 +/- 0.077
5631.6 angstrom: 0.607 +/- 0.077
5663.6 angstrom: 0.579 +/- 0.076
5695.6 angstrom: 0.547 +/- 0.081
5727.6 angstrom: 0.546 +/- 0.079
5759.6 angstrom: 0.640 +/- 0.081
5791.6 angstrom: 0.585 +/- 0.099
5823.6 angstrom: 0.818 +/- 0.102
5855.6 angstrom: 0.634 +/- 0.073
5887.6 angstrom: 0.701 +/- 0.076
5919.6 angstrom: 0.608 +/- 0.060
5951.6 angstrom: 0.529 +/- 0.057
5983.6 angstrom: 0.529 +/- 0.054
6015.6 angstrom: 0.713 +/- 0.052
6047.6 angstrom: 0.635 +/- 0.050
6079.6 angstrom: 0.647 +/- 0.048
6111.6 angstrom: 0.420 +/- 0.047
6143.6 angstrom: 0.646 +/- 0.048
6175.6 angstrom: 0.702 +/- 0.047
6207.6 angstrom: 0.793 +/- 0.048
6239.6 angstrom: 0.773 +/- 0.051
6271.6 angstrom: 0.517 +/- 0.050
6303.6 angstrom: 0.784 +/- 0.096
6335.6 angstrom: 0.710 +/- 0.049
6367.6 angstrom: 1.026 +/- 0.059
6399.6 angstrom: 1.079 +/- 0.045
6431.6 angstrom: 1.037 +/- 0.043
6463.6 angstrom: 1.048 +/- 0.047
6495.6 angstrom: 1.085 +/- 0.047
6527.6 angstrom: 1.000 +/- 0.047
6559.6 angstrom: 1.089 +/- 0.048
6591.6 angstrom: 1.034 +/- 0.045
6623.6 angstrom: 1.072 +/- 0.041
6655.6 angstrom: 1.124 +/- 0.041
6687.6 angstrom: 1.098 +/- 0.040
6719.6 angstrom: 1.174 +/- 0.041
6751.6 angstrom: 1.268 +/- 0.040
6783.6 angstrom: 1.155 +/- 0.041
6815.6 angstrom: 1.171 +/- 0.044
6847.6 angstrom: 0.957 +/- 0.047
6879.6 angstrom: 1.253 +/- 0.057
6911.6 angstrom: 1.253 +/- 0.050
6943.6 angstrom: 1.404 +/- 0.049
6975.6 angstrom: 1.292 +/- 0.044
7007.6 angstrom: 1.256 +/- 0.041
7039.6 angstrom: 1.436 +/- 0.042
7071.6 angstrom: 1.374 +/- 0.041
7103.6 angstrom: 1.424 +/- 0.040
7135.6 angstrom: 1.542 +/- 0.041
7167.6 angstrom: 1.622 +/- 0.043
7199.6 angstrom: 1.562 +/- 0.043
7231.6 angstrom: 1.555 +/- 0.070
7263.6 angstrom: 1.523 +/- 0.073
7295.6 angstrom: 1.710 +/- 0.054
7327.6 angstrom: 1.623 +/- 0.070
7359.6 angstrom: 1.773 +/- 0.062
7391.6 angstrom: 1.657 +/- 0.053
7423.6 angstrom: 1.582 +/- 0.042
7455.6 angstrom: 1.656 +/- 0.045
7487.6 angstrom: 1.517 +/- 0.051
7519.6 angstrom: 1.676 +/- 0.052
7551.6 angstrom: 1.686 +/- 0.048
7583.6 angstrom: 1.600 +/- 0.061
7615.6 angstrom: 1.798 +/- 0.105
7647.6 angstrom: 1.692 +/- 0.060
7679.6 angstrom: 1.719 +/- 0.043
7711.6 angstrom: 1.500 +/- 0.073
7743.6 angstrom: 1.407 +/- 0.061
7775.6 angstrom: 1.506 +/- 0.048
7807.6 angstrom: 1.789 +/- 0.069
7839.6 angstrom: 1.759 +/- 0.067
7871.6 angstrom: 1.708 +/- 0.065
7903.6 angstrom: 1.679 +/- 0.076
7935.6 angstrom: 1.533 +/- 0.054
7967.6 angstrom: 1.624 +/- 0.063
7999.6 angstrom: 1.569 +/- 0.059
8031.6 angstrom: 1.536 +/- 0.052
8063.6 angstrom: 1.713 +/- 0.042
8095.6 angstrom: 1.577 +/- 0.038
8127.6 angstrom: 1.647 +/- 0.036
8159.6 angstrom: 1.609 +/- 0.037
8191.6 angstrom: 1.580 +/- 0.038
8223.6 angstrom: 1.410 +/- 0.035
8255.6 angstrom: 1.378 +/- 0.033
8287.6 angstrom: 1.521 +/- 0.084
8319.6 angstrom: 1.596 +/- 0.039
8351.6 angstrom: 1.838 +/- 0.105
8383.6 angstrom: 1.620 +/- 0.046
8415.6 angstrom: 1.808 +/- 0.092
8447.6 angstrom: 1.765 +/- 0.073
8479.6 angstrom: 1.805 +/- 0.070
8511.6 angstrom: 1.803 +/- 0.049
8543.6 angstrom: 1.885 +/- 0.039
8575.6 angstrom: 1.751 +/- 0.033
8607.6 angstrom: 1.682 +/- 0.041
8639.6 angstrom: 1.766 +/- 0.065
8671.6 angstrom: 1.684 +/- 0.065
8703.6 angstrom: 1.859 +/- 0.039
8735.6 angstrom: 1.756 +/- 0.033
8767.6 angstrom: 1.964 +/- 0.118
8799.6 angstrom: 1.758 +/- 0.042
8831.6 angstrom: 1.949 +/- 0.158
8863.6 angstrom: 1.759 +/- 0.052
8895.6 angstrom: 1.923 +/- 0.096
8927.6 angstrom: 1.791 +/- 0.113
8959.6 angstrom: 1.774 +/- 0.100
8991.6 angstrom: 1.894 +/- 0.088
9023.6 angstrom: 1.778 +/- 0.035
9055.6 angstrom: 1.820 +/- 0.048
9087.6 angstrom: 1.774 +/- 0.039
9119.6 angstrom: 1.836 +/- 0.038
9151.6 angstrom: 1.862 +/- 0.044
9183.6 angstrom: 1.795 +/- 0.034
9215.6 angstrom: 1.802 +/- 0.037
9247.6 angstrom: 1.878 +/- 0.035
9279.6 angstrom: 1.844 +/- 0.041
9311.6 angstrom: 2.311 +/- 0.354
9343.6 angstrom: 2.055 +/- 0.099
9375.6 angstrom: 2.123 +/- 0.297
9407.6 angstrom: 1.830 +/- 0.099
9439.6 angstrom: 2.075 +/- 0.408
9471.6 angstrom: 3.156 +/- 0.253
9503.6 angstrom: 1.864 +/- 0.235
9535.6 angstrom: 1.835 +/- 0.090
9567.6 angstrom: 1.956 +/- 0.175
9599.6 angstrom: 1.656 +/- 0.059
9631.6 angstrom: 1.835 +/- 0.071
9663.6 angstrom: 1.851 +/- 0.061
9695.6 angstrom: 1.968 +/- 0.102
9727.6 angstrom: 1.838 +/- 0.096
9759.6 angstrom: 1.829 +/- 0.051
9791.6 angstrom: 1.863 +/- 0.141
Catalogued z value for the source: 0.59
